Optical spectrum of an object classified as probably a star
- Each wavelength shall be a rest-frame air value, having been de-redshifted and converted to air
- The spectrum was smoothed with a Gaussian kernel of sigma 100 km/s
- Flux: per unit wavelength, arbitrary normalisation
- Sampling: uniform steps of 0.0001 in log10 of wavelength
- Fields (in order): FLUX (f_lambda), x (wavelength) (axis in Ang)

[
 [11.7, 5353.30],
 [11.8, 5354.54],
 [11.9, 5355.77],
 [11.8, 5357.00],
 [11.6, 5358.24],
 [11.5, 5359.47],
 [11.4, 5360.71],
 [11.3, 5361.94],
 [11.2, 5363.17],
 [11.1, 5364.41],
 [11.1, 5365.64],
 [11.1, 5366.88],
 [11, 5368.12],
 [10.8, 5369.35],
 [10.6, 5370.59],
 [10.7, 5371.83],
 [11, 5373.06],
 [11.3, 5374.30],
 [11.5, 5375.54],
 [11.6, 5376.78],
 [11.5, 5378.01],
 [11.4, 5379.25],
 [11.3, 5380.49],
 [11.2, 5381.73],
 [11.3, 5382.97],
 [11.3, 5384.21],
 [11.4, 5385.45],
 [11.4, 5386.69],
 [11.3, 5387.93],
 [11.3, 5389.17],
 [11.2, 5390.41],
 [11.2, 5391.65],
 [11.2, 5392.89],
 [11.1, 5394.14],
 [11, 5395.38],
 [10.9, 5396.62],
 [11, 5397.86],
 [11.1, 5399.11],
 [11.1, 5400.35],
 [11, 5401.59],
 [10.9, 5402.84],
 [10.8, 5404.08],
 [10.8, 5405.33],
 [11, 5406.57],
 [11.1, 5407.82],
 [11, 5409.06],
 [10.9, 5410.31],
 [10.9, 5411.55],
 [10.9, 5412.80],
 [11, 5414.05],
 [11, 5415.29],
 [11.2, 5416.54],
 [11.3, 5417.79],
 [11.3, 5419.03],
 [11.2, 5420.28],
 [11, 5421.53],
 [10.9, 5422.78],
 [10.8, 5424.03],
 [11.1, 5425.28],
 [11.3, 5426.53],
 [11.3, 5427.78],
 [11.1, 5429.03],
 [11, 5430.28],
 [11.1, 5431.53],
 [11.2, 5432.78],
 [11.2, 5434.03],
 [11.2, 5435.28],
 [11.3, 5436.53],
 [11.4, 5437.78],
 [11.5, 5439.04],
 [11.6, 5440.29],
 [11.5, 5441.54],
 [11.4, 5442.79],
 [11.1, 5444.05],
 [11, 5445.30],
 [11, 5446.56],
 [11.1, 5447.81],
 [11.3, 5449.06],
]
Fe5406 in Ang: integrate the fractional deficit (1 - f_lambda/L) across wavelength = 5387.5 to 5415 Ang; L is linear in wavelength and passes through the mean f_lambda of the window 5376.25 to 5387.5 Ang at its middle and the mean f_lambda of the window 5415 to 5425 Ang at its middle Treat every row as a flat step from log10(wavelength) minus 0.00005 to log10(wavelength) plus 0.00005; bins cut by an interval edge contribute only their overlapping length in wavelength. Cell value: 0.5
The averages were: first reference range 11.4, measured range 11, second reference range 11.1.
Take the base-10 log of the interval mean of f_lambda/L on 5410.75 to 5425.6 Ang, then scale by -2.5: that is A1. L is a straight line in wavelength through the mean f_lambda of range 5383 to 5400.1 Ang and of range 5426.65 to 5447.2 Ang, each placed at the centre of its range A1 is 0.02 mag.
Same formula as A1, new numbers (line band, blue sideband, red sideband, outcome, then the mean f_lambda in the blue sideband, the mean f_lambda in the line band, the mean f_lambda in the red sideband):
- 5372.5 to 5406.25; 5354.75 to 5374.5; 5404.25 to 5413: -0.01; 11.2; 11.2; 10.9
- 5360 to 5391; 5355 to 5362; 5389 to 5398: 0.01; 11.6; 11.2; 11.1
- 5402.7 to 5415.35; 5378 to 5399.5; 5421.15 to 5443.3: 0.03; 11.2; 10.9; 11.2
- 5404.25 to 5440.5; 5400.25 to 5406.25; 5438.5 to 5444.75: 0.01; 10.9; 11.1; 11.4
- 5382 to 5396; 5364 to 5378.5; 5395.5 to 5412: -0.02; 11.1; 11.2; 11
